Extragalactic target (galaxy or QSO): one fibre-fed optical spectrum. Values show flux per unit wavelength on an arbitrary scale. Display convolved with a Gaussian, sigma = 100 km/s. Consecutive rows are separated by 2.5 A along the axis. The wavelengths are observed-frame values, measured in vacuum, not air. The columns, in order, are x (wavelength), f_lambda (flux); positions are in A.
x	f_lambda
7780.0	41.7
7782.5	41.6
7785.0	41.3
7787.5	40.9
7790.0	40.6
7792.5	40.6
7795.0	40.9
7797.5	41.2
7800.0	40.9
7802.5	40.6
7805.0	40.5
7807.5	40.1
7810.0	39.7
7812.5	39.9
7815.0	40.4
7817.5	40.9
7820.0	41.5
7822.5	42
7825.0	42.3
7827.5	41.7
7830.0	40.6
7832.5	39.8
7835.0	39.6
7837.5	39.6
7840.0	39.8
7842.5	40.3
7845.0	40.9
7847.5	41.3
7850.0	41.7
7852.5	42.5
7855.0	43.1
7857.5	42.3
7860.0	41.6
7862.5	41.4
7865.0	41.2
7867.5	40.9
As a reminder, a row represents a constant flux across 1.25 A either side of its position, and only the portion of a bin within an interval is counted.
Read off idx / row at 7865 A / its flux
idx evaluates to 41.2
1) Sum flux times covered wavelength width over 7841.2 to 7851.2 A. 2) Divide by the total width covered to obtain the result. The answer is 41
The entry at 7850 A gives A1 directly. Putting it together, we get 41.7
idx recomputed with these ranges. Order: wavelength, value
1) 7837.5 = 39.6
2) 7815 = 40.4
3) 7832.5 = 39.8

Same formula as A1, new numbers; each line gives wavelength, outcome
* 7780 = 41.7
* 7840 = 39.8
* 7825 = 42.3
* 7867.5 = 40.9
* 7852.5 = 42.5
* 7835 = 39.6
